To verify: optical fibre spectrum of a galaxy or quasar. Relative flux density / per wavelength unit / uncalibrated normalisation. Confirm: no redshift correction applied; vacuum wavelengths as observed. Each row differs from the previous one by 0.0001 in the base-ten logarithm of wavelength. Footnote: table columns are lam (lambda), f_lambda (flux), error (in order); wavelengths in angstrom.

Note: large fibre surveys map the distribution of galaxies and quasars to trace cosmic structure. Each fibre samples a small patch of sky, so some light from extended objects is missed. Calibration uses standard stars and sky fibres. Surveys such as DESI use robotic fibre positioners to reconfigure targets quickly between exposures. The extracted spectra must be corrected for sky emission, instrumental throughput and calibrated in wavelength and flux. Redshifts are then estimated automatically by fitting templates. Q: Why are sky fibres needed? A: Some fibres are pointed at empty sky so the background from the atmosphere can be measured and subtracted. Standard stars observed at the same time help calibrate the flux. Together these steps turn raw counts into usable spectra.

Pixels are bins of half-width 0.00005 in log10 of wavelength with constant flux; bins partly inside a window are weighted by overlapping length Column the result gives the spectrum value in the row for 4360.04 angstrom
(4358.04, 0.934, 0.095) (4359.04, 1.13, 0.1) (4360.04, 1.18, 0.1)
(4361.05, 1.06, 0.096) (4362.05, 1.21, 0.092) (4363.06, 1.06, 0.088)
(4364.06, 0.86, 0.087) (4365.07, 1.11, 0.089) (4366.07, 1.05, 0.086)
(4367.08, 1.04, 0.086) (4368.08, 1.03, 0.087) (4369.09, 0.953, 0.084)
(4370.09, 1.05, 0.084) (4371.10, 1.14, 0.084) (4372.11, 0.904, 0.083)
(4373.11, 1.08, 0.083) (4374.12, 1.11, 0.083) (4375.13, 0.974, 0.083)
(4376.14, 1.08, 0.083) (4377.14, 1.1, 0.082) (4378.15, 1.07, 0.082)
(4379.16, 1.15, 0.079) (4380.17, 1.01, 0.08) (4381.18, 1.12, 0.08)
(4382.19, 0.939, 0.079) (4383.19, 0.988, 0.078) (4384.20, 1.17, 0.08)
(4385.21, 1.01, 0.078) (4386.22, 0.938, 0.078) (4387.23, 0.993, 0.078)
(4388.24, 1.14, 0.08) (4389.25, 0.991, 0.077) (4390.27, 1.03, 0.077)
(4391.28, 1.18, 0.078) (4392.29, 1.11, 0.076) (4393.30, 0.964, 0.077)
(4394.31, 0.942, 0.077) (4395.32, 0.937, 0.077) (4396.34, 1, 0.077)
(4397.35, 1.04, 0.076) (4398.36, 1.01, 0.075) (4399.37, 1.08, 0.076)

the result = 1.18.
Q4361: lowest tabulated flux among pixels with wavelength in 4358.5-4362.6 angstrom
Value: 1.06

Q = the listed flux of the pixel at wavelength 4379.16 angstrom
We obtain 1.15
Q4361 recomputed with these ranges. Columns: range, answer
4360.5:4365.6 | 0.86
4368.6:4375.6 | 0.904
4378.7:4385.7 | 0.939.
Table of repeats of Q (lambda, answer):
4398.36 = 1.01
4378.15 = 1.07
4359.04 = 1.13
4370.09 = 1.05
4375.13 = 0.974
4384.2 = 1.17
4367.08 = 1.04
